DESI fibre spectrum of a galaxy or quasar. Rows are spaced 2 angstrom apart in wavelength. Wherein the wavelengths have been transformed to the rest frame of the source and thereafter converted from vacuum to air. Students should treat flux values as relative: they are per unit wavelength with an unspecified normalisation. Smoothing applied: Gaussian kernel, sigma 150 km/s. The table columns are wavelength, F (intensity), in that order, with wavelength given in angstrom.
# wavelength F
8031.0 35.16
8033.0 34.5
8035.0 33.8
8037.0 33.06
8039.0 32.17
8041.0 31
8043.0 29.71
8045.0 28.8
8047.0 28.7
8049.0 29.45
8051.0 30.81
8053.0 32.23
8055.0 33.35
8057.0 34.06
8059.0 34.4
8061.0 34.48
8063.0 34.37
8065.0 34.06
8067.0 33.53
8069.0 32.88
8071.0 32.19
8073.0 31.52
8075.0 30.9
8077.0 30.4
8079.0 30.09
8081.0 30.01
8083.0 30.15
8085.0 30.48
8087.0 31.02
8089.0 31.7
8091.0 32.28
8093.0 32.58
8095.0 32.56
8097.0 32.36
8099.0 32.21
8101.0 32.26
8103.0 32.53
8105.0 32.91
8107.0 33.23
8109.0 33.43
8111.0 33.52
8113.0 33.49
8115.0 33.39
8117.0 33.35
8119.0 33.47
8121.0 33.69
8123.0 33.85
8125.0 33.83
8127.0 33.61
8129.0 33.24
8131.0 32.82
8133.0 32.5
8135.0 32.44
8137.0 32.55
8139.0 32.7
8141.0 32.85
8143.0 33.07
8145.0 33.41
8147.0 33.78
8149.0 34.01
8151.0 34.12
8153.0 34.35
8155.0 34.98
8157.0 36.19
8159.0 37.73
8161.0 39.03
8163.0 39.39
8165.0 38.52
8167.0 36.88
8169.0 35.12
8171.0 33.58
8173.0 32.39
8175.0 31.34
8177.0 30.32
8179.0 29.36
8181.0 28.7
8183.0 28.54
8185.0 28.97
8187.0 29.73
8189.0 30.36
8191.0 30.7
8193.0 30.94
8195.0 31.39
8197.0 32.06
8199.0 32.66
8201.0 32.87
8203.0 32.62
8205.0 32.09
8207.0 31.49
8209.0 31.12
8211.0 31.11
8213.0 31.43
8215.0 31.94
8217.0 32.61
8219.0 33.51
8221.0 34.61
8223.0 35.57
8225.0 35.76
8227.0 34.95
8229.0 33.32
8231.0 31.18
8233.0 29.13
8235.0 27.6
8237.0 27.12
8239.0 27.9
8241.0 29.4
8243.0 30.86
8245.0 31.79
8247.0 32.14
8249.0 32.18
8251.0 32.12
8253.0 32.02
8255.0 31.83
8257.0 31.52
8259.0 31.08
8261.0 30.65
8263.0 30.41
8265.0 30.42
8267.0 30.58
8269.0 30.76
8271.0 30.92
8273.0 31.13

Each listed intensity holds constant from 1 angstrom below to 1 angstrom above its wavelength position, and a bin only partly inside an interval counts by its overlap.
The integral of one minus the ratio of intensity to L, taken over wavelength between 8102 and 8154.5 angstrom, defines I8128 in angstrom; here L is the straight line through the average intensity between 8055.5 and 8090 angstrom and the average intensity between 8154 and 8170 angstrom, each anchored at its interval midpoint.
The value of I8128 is 2.9 angstrom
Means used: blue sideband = 32.1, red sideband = 37.2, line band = 33.3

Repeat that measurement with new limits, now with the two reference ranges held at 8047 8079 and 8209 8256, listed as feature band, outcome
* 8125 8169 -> -3.6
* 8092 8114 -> -0.4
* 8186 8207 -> 0.2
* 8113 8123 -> -0.4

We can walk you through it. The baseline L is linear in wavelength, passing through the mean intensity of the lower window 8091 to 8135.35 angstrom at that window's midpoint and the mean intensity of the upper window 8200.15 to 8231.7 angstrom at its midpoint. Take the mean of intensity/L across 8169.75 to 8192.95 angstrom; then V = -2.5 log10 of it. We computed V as 0.09 mag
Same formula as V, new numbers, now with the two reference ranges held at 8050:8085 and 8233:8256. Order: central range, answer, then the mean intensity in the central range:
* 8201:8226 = -0.07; 32.8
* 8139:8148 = -0.06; 33.2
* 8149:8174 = -0.15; 35.9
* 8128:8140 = -0.04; 32.7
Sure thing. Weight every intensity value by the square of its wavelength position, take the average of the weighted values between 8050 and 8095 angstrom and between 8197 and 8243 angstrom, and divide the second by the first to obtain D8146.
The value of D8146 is 1.0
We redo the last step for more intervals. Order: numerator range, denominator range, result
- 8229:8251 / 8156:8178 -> 0.87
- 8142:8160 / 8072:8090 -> 1.15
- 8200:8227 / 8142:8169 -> 0.93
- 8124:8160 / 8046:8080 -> 1.07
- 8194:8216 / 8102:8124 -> 0.98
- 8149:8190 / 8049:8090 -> 1.07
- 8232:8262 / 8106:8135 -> 0.94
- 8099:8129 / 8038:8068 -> 1.05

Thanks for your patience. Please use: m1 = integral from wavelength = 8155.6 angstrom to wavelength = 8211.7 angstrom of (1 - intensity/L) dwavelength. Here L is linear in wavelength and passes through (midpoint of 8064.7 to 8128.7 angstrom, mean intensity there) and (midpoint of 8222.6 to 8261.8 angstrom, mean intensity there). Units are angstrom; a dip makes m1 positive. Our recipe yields -1.6 angstrom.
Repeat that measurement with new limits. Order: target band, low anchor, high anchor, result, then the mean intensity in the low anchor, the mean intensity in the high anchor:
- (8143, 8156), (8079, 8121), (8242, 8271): -0.82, 32.3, 31.3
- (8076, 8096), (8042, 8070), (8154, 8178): 1.19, 32.2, 35.5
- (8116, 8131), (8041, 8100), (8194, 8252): -0.83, 31.8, 31.8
